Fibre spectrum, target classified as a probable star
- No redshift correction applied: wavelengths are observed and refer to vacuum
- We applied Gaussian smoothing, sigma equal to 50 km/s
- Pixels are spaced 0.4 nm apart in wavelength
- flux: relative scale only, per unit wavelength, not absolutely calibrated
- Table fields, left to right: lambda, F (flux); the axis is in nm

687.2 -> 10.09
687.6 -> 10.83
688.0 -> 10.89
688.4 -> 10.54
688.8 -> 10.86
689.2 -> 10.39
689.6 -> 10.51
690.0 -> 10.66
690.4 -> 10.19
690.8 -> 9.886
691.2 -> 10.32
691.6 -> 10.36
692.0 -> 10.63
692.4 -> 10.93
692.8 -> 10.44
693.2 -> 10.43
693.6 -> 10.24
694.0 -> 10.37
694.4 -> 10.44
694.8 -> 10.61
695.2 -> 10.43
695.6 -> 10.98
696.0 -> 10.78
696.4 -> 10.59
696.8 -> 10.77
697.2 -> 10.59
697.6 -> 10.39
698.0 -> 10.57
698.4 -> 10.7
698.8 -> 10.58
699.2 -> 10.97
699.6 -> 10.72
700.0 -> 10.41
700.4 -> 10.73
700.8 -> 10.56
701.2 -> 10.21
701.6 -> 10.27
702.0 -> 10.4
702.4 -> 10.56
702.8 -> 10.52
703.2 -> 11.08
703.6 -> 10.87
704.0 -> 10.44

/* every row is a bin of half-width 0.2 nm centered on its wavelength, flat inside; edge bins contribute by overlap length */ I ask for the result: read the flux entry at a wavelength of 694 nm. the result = 10.37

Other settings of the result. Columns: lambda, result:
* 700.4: 10.73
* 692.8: 10.44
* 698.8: 10.58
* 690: 10.66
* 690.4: 10.19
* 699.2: 10.97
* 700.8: 10.56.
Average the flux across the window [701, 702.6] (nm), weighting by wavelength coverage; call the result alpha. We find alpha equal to 10.4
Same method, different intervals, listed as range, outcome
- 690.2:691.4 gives 10.1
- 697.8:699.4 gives 10.7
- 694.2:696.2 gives 10.6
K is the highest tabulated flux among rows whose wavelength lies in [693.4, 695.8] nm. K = 10.98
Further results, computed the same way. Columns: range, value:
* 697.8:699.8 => 10.97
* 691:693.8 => 10.93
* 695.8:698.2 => 10.78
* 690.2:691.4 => 10.32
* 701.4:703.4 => 11.08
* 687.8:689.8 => 10.89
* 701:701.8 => 10.27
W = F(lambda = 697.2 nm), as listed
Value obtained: 10.59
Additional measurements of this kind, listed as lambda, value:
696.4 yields 10.59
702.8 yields 10.52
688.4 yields 10.54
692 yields 10.63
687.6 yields 10.83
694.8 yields 10.61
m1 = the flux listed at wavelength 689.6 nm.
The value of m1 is 10.51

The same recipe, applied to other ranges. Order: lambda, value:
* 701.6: 10.27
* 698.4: 10.7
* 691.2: 10.32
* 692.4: 10.93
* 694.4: 10.44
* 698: 10.57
